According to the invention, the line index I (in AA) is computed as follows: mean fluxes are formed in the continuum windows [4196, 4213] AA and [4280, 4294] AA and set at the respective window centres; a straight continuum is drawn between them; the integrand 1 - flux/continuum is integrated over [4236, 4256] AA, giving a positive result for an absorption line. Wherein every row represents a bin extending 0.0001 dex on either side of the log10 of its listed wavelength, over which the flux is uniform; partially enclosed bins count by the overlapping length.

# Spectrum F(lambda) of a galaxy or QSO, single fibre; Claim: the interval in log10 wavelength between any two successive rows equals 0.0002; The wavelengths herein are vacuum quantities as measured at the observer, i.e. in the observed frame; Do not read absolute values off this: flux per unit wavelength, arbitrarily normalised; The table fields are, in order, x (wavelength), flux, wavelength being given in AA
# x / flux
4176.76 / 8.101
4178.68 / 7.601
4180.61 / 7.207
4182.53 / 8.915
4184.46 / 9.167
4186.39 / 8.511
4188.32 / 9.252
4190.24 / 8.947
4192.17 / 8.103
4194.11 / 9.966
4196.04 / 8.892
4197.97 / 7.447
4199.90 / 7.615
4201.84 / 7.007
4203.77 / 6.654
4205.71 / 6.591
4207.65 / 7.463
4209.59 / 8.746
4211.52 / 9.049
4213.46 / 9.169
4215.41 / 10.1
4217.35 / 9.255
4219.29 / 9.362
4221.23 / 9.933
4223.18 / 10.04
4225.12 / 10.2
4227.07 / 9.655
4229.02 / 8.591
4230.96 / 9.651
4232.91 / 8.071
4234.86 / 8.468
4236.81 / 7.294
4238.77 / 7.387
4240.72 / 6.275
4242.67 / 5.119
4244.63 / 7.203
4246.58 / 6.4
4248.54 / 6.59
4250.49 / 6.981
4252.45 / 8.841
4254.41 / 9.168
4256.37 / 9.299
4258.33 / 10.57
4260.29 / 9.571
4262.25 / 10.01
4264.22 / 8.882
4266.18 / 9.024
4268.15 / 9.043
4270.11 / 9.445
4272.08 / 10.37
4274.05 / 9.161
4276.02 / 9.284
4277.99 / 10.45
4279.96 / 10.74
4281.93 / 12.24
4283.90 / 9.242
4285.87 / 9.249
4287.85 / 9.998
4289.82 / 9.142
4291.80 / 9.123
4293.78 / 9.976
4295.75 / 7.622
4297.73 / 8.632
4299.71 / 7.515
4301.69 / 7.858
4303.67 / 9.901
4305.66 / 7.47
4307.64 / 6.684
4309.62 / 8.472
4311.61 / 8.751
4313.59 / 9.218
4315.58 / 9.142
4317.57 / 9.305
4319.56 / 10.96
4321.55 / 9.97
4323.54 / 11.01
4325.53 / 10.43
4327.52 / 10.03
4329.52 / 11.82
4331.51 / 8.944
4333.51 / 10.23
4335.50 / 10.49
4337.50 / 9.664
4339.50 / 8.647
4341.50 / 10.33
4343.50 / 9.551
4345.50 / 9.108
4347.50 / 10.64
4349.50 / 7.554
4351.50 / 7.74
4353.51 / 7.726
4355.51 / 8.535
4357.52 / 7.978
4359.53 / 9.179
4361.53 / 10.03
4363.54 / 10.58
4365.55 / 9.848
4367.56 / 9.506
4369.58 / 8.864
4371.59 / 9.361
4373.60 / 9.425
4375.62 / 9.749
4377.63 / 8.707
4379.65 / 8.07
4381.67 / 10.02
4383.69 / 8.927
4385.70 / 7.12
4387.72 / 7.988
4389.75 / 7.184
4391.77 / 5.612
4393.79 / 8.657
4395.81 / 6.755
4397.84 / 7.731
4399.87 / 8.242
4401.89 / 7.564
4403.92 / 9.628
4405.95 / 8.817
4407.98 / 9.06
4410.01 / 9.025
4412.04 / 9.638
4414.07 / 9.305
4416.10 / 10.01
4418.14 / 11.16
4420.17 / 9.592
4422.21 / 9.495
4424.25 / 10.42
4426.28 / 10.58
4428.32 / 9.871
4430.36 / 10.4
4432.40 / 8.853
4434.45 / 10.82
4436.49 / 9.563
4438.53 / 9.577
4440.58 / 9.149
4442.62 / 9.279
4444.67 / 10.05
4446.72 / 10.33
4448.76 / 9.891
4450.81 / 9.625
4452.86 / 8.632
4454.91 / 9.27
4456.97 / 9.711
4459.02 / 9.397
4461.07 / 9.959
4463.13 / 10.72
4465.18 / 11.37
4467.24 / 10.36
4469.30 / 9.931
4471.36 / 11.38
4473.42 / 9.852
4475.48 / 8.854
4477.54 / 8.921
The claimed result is 3.7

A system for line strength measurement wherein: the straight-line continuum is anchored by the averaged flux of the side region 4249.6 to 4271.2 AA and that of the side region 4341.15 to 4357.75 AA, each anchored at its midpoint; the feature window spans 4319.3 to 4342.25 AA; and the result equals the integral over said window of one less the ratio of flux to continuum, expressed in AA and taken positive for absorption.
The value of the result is -3.4 AA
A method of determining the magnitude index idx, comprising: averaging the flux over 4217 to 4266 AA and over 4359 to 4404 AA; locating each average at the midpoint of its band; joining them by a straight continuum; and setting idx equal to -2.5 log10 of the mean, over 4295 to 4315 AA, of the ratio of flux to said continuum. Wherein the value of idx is 0.04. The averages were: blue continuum 8.51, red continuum 8.61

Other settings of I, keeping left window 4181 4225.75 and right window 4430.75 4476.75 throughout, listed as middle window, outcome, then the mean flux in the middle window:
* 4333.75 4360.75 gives 0.9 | 9.06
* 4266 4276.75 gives -0.5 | 9.41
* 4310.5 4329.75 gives -1.6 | 9.98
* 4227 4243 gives 1.8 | 7.84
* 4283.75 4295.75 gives -0.3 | 9.32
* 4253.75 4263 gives -0.8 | 9.74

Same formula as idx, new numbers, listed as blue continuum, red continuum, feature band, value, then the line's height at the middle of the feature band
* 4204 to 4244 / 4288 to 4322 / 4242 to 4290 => -0.050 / 8.65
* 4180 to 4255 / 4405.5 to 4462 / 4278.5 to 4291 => -0.159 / 8.73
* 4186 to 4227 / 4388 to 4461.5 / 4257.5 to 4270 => -0.078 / 8.84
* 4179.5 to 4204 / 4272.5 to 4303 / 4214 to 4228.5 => -0.128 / 8.65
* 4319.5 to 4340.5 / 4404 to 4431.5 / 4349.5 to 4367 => 0.132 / 10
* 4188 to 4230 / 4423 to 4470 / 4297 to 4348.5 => -0.015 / 9.29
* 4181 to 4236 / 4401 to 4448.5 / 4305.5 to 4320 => 0.053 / 9.18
